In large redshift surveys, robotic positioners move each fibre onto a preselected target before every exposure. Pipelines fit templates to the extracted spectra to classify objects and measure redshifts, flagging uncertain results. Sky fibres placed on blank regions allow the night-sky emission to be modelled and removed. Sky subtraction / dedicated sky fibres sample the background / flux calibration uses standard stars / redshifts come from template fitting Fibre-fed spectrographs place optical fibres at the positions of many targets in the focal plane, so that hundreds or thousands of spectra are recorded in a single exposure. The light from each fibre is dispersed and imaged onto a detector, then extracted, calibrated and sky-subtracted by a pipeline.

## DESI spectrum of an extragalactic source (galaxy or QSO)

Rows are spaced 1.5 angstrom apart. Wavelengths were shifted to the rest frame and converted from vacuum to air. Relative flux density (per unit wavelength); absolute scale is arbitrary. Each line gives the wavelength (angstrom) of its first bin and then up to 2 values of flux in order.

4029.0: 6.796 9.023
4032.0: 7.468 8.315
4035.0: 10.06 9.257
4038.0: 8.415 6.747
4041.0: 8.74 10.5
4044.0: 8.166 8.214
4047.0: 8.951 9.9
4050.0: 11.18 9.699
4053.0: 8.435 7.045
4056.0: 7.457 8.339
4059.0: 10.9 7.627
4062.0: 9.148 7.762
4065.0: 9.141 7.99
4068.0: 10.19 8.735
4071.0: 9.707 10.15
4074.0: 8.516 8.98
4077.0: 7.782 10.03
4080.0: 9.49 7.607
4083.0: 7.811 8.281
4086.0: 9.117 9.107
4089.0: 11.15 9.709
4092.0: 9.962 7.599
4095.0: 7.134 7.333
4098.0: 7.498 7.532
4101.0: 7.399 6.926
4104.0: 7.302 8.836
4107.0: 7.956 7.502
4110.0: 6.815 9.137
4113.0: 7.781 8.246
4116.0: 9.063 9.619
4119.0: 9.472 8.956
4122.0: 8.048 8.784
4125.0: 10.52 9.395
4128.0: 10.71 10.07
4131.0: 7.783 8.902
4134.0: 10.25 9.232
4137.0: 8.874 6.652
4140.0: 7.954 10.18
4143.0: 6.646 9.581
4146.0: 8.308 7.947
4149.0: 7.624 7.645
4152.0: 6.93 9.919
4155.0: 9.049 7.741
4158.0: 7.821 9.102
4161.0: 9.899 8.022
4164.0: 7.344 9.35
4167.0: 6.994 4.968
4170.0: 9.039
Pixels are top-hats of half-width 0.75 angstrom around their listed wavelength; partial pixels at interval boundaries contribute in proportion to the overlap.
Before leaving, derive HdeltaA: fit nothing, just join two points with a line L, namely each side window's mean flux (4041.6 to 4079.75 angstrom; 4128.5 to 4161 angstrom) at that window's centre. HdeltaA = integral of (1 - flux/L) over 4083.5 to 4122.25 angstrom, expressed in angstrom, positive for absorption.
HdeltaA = 1.8 angstrom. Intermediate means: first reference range 8.99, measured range 8.37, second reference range 8.54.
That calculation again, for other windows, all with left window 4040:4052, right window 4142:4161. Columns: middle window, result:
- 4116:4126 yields -0.7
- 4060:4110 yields 2.6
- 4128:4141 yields -0.6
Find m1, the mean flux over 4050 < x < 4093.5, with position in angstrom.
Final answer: 8.94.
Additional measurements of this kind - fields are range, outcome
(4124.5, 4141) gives 9.12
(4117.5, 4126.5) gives 9.21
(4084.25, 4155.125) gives 8.55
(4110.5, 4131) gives 9.13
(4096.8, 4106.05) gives 7.54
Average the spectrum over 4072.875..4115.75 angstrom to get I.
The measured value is 8.33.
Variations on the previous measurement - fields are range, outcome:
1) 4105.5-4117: 8.15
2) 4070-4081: 9.19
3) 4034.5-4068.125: 8.83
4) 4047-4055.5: 9.17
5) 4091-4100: 7.9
